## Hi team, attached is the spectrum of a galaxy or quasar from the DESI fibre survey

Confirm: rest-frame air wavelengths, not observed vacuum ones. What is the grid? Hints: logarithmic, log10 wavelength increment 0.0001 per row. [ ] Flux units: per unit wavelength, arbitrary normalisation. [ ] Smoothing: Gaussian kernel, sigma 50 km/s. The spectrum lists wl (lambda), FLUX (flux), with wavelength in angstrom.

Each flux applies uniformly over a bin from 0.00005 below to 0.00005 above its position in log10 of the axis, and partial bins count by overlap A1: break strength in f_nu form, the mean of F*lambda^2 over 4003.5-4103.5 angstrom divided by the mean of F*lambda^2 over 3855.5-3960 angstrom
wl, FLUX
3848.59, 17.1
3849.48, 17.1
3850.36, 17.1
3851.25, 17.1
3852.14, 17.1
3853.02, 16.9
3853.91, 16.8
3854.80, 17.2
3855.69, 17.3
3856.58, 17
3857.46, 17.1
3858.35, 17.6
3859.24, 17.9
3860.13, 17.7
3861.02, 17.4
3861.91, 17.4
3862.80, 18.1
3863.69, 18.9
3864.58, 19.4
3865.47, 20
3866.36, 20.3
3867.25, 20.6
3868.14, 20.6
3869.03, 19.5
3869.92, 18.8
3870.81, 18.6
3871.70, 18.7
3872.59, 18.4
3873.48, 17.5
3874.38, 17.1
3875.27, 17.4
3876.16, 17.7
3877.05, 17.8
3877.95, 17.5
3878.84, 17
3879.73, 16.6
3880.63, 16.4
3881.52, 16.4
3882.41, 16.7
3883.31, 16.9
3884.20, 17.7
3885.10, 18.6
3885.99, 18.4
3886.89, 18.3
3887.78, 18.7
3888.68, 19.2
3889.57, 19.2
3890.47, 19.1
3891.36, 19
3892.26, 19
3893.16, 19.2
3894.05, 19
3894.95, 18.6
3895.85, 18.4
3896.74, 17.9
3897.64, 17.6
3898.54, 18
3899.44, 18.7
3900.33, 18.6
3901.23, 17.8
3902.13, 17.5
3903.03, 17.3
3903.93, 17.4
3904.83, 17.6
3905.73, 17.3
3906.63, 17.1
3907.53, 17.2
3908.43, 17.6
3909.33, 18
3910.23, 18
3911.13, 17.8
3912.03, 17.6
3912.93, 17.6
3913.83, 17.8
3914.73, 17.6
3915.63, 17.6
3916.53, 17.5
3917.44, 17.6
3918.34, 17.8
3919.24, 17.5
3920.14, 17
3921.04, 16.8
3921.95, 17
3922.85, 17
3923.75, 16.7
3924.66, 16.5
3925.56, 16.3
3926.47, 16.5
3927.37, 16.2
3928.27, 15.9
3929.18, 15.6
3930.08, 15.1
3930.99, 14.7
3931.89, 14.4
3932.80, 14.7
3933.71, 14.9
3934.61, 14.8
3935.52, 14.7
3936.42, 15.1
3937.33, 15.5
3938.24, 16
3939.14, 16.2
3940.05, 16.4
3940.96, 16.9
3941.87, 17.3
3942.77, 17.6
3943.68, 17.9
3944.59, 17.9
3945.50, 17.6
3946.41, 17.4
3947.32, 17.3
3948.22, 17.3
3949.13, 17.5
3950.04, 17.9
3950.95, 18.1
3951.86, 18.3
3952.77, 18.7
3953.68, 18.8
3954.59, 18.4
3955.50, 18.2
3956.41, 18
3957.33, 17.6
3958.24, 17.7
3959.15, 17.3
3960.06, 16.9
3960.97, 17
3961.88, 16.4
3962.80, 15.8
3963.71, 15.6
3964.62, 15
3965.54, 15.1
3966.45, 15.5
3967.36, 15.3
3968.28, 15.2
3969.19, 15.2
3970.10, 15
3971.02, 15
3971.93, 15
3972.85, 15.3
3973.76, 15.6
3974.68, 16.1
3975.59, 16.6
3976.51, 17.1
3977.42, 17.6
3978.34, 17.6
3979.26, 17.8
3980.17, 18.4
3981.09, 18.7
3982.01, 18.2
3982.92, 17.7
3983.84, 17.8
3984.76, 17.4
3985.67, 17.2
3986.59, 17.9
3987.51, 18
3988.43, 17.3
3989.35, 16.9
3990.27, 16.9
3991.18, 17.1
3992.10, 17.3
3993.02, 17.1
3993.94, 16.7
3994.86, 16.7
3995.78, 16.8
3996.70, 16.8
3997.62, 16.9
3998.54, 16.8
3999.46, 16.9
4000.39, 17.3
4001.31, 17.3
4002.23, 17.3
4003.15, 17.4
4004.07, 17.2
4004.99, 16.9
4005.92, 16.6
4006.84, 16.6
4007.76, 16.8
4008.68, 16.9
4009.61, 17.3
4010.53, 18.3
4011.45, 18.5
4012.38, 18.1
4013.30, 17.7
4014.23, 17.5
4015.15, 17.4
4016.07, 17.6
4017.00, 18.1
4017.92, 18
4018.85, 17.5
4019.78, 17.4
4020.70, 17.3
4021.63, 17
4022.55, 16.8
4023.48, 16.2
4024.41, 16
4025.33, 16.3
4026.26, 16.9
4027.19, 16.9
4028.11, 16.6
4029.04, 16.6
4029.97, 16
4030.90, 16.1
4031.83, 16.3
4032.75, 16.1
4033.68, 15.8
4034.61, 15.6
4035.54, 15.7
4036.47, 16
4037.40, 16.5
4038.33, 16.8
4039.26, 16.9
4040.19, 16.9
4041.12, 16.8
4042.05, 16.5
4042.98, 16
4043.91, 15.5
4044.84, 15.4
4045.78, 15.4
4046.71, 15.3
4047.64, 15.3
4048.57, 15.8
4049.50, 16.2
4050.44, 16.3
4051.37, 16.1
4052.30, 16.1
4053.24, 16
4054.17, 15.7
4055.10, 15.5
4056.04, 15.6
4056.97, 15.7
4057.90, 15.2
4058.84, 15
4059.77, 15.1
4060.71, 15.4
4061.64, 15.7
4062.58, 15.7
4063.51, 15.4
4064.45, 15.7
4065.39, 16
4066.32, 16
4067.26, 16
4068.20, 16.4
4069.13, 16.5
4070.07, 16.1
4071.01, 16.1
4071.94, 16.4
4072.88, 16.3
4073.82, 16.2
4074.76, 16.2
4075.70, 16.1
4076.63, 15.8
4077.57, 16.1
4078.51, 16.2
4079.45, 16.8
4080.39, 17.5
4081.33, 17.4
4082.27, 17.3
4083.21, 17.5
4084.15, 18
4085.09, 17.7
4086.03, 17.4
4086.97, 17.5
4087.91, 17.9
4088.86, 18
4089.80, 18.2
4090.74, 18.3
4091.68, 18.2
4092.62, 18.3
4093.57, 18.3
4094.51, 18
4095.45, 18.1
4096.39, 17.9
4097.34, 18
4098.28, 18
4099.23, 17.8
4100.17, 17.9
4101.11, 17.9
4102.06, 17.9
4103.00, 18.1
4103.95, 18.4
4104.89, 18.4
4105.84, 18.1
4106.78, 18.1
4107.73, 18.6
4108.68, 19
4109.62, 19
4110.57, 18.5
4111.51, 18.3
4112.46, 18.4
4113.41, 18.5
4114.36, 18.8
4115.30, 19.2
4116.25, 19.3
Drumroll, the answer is 1.03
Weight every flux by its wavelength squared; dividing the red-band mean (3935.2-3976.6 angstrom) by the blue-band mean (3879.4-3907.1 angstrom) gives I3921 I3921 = 1.0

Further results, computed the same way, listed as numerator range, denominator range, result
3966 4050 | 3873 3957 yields 1.01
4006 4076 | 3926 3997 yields 1.02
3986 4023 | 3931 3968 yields 1.06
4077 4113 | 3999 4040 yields 1.10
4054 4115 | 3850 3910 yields 1.06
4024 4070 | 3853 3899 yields 0.96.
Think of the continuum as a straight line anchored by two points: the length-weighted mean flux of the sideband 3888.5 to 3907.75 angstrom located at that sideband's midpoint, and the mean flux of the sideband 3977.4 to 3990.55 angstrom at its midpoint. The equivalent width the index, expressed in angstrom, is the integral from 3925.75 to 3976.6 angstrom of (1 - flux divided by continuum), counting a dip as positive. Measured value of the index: 4.2 angstrom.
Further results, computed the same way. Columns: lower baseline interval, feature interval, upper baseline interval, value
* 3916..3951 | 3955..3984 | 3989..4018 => 0.5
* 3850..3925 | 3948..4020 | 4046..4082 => -1.1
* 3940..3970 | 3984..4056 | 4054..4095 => 0.3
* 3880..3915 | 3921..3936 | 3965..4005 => 1.6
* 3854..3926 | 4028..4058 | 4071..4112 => 2.9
